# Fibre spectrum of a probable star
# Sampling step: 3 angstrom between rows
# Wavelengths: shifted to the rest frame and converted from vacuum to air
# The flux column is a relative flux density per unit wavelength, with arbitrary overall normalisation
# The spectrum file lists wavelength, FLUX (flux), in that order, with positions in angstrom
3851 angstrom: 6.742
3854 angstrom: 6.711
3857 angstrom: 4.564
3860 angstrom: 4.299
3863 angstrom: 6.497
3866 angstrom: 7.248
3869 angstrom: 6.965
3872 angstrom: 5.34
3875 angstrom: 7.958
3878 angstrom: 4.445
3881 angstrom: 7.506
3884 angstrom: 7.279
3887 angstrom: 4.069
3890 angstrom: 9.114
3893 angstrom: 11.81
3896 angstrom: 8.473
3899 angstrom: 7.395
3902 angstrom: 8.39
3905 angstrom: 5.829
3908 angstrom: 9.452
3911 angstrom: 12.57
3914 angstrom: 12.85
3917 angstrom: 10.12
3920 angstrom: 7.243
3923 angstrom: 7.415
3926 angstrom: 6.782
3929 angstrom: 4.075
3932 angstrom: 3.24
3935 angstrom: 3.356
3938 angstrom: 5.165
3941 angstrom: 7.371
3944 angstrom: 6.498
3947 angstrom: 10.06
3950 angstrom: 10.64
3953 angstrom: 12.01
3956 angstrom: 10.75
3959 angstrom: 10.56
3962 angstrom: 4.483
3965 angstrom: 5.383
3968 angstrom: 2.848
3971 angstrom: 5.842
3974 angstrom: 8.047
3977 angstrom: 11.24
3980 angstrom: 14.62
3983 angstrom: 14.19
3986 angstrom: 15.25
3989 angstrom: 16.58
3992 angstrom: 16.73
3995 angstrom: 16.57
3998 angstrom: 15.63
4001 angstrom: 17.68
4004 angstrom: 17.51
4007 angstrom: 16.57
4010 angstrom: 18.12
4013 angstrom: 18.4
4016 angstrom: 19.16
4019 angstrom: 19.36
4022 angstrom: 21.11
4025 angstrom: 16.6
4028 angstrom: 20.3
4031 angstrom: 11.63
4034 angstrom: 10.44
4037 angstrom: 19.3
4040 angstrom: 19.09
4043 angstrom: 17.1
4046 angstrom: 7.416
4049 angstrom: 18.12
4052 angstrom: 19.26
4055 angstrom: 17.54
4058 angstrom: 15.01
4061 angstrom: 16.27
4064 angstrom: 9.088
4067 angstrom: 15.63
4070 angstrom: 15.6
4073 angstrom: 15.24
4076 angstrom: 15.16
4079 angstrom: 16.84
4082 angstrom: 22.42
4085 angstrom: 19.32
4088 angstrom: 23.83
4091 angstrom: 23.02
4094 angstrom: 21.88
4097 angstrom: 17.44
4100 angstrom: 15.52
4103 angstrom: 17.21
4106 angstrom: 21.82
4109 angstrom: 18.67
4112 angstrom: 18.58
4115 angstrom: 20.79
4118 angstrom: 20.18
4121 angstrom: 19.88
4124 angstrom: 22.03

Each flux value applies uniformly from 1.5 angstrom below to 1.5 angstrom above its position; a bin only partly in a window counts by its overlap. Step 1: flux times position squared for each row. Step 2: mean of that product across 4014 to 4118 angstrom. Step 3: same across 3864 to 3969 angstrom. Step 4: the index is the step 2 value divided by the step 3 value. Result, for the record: 2.5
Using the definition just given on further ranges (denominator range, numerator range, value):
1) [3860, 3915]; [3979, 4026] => 2.33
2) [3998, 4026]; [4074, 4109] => 1.11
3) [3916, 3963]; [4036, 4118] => 2.53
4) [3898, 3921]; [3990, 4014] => 1.92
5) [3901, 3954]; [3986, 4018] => 2.26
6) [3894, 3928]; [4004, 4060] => 2.06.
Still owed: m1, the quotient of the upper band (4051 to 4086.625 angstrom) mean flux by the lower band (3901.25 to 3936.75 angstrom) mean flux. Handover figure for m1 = 2.2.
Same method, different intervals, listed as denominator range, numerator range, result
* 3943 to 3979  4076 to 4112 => 2.36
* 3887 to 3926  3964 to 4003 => 1.40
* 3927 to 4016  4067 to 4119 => 1.70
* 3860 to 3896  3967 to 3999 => 1.79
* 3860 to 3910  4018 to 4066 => 2.19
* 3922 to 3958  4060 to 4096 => 2.44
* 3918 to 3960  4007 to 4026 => 2.49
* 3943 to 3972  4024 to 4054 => 2.00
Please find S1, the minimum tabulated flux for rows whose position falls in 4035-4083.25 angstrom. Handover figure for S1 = 7.416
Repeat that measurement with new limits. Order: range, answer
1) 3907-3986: 2.848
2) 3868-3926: 4.069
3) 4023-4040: 10.44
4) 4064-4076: 9.088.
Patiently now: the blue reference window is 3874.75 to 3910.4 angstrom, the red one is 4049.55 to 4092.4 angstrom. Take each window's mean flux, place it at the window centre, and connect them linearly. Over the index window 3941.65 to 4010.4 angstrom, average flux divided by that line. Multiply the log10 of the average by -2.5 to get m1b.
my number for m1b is 0.052 mag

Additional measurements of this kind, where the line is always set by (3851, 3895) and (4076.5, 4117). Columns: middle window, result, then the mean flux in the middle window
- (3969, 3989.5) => 0.102 mag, 11.8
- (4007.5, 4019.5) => -0.239 mag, 18.5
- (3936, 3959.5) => 0.238 mag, 8.95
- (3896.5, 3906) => 0.128 mag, 7.41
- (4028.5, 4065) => 0.103 mag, 15.2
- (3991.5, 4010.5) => -0.195 mag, 16.9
